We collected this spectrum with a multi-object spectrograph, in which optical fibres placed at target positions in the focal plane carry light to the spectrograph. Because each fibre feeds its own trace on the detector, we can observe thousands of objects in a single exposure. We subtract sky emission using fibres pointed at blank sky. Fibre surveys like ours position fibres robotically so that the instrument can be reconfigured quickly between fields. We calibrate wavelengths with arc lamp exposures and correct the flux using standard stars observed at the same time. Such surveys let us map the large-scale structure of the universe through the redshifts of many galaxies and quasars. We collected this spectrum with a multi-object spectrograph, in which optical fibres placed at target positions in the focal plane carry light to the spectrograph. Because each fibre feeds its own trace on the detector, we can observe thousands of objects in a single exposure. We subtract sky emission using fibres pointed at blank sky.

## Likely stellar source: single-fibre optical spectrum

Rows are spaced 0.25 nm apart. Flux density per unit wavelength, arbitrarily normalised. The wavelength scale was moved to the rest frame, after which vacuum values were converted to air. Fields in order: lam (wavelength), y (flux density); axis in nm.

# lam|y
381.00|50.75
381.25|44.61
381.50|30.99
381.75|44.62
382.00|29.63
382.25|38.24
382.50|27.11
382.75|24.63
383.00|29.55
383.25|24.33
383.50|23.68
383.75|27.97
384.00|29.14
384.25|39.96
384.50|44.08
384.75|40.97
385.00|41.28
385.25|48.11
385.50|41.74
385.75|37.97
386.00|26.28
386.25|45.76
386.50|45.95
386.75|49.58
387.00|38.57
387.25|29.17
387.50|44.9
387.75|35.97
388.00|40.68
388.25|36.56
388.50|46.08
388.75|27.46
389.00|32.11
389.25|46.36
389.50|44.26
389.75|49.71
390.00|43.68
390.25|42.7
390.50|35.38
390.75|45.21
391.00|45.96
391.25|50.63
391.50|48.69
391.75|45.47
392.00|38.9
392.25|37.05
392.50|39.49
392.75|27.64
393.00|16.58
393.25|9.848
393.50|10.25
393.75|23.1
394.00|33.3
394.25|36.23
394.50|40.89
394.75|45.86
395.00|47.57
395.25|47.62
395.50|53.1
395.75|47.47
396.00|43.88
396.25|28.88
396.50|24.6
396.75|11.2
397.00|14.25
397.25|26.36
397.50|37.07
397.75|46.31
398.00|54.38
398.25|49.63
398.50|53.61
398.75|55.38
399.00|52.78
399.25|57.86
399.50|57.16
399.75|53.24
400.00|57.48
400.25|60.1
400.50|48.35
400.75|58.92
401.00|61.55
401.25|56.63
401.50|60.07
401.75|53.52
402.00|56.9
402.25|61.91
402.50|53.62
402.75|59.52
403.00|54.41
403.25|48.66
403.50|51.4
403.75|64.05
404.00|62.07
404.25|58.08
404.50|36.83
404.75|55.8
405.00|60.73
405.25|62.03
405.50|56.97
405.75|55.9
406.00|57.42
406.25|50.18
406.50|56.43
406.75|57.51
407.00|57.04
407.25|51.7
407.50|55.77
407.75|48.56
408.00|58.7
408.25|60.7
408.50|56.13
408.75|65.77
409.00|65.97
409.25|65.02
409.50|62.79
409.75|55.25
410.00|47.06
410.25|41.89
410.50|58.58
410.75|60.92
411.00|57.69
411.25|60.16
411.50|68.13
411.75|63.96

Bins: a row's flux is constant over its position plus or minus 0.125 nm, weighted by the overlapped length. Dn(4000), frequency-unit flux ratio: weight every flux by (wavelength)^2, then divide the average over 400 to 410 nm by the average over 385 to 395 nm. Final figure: 1.61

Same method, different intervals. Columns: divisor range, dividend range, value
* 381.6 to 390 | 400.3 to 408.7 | 1.65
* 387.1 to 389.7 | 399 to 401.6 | 1.56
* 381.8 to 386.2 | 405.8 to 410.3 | 1.87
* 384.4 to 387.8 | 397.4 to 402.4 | 1.44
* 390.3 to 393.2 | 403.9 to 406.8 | 1.55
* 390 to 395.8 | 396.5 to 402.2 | 1.34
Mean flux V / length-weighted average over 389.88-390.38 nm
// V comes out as 43.1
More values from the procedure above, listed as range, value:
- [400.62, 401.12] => 60.1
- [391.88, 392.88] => 35.7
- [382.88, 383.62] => 25.8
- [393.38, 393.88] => 16.9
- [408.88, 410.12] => 59.2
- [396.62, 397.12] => 12.8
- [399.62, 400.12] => 55.4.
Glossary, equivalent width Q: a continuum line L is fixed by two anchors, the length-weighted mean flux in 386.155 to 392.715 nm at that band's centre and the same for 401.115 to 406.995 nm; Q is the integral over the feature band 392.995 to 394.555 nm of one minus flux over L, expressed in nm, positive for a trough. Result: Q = 0.74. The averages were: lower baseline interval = 41.6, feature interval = 24.2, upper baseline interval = 56.1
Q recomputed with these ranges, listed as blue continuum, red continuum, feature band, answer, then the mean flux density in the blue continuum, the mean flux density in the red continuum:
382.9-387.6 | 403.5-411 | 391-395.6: 0.83 nm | 37.3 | 56.7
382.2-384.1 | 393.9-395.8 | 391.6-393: 0.15 nm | 27.7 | 44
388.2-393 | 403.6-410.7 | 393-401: 0.99 nm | 40.7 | 56.6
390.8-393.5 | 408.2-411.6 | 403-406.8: -0.24 nm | 35.1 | 58.9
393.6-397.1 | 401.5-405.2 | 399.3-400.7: -0.25 nm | 35.5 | 55.8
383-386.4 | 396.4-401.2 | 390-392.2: -0.16 nm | 36.1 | 46.6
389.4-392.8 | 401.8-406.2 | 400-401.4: -0.12 nm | 42.8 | 56.1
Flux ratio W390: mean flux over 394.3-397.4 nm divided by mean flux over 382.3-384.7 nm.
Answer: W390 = 1.2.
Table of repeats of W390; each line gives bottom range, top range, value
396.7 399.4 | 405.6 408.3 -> 1.30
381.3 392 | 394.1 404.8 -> 1.26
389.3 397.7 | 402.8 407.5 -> 1.53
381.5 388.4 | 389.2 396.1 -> 1.07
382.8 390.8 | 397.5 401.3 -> 1.41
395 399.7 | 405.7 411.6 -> 1.34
